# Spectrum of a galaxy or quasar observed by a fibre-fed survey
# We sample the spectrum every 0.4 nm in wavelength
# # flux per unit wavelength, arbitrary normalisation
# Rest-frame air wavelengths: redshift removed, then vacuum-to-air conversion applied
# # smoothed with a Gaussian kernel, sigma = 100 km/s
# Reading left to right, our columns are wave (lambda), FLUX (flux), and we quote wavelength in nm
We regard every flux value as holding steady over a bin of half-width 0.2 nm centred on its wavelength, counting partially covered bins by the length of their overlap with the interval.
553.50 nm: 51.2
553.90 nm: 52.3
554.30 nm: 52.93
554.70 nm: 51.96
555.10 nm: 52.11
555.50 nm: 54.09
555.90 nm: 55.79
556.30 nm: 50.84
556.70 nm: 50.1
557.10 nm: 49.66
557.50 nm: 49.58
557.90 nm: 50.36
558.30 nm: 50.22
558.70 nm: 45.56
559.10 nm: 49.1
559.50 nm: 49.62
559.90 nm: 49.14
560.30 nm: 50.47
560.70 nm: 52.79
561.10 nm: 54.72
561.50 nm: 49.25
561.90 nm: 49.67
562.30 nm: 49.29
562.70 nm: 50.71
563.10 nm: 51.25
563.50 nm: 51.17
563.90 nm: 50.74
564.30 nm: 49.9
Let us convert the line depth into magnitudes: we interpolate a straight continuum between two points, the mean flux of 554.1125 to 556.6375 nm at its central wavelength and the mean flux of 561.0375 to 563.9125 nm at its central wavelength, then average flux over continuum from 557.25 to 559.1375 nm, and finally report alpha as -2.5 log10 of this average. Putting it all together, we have 0.06 mag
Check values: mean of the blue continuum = 52.8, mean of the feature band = 49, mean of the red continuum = 50.7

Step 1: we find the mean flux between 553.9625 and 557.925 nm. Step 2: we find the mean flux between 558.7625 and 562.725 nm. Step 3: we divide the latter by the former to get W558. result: 0.97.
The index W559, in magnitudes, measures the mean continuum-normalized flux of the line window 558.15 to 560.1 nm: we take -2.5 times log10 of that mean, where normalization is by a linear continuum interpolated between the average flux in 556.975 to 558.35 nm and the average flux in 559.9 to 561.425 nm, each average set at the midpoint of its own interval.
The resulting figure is 0.05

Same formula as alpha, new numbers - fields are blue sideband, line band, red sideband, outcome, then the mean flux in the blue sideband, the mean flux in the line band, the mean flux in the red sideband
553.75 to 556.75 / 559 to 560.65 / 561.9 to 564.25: 0.03 mag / 52.6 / 49.9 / 50.5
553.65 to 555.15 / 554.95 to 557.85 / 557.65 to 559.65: -0.02 mag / 52.3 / 51.7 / 49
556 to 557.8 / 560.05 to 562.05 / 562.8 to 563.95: -0.01 mag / 50.4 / 51.4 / 51.1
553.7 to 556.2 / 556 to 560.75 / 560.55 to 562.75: 0.05 mag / 53.1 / 49.8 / 51.1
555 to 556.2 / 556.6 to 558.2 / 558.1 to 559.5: 0.02 mag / 53.9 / 49.9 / 48.5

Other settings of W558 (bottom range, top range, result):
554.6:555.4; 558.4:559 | 0.90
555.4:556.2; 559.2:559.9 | 0.91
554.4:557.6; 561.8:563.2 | 0.97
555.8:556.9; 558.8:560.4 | 0.95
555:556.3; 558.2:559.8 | 0.90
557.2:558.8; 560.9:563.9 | 1.03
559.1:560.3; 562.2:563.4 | 1.02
